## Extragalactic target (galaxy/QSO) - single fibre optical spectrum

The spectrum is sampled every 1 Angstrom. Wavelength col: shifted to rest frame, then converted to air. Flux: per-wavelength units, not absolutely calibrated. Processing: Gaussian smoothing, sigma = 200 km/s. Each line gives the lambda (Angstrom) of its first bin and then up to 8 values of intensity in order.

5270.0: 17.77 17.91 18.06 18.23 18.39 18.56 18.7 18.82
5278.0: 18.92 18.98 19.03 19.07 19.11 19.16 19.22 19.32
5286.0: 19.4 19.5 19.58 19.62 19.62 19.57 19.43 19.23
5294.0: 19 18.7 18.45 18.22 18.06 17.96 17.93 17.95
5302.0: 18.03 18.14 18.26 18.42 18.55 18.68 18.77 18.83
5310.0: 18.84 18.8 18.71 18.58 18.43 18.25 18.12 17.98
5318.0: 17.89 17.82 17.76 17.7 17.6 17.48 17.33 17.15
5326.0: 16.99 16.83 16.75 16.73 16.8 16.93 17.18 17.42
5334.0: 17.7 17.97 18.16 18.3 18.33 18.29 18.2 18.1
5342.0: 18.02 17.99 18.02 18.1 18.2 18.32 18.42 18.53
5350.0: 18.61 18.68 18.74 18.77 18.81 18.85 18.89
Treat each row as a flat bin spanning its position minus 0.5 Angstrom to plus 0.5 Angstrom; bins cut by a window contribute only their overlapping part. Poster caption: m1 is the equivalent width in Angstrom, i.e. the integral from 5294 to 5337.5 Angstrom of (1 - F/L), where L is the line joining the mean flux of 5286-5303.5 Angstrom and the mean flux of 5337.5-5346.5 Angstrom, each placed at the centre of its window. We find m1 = 1.3 Angstrom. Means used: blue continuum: 18.8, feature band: 17.9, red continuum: 18.1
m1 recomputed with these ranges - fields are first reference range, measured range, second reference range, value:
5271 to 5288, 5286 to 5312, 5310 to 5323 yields -0.3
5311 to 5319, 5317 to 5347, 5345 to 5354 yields 1.2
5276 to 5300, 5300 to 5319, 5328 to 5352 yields 0.2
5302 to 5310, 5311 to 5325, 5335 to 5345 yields 0.3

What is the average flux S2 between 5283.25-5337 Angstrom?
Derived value 18.2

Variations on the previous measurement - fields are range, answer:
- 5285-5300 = 19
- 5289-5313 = 18.6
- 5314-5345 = 17.7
